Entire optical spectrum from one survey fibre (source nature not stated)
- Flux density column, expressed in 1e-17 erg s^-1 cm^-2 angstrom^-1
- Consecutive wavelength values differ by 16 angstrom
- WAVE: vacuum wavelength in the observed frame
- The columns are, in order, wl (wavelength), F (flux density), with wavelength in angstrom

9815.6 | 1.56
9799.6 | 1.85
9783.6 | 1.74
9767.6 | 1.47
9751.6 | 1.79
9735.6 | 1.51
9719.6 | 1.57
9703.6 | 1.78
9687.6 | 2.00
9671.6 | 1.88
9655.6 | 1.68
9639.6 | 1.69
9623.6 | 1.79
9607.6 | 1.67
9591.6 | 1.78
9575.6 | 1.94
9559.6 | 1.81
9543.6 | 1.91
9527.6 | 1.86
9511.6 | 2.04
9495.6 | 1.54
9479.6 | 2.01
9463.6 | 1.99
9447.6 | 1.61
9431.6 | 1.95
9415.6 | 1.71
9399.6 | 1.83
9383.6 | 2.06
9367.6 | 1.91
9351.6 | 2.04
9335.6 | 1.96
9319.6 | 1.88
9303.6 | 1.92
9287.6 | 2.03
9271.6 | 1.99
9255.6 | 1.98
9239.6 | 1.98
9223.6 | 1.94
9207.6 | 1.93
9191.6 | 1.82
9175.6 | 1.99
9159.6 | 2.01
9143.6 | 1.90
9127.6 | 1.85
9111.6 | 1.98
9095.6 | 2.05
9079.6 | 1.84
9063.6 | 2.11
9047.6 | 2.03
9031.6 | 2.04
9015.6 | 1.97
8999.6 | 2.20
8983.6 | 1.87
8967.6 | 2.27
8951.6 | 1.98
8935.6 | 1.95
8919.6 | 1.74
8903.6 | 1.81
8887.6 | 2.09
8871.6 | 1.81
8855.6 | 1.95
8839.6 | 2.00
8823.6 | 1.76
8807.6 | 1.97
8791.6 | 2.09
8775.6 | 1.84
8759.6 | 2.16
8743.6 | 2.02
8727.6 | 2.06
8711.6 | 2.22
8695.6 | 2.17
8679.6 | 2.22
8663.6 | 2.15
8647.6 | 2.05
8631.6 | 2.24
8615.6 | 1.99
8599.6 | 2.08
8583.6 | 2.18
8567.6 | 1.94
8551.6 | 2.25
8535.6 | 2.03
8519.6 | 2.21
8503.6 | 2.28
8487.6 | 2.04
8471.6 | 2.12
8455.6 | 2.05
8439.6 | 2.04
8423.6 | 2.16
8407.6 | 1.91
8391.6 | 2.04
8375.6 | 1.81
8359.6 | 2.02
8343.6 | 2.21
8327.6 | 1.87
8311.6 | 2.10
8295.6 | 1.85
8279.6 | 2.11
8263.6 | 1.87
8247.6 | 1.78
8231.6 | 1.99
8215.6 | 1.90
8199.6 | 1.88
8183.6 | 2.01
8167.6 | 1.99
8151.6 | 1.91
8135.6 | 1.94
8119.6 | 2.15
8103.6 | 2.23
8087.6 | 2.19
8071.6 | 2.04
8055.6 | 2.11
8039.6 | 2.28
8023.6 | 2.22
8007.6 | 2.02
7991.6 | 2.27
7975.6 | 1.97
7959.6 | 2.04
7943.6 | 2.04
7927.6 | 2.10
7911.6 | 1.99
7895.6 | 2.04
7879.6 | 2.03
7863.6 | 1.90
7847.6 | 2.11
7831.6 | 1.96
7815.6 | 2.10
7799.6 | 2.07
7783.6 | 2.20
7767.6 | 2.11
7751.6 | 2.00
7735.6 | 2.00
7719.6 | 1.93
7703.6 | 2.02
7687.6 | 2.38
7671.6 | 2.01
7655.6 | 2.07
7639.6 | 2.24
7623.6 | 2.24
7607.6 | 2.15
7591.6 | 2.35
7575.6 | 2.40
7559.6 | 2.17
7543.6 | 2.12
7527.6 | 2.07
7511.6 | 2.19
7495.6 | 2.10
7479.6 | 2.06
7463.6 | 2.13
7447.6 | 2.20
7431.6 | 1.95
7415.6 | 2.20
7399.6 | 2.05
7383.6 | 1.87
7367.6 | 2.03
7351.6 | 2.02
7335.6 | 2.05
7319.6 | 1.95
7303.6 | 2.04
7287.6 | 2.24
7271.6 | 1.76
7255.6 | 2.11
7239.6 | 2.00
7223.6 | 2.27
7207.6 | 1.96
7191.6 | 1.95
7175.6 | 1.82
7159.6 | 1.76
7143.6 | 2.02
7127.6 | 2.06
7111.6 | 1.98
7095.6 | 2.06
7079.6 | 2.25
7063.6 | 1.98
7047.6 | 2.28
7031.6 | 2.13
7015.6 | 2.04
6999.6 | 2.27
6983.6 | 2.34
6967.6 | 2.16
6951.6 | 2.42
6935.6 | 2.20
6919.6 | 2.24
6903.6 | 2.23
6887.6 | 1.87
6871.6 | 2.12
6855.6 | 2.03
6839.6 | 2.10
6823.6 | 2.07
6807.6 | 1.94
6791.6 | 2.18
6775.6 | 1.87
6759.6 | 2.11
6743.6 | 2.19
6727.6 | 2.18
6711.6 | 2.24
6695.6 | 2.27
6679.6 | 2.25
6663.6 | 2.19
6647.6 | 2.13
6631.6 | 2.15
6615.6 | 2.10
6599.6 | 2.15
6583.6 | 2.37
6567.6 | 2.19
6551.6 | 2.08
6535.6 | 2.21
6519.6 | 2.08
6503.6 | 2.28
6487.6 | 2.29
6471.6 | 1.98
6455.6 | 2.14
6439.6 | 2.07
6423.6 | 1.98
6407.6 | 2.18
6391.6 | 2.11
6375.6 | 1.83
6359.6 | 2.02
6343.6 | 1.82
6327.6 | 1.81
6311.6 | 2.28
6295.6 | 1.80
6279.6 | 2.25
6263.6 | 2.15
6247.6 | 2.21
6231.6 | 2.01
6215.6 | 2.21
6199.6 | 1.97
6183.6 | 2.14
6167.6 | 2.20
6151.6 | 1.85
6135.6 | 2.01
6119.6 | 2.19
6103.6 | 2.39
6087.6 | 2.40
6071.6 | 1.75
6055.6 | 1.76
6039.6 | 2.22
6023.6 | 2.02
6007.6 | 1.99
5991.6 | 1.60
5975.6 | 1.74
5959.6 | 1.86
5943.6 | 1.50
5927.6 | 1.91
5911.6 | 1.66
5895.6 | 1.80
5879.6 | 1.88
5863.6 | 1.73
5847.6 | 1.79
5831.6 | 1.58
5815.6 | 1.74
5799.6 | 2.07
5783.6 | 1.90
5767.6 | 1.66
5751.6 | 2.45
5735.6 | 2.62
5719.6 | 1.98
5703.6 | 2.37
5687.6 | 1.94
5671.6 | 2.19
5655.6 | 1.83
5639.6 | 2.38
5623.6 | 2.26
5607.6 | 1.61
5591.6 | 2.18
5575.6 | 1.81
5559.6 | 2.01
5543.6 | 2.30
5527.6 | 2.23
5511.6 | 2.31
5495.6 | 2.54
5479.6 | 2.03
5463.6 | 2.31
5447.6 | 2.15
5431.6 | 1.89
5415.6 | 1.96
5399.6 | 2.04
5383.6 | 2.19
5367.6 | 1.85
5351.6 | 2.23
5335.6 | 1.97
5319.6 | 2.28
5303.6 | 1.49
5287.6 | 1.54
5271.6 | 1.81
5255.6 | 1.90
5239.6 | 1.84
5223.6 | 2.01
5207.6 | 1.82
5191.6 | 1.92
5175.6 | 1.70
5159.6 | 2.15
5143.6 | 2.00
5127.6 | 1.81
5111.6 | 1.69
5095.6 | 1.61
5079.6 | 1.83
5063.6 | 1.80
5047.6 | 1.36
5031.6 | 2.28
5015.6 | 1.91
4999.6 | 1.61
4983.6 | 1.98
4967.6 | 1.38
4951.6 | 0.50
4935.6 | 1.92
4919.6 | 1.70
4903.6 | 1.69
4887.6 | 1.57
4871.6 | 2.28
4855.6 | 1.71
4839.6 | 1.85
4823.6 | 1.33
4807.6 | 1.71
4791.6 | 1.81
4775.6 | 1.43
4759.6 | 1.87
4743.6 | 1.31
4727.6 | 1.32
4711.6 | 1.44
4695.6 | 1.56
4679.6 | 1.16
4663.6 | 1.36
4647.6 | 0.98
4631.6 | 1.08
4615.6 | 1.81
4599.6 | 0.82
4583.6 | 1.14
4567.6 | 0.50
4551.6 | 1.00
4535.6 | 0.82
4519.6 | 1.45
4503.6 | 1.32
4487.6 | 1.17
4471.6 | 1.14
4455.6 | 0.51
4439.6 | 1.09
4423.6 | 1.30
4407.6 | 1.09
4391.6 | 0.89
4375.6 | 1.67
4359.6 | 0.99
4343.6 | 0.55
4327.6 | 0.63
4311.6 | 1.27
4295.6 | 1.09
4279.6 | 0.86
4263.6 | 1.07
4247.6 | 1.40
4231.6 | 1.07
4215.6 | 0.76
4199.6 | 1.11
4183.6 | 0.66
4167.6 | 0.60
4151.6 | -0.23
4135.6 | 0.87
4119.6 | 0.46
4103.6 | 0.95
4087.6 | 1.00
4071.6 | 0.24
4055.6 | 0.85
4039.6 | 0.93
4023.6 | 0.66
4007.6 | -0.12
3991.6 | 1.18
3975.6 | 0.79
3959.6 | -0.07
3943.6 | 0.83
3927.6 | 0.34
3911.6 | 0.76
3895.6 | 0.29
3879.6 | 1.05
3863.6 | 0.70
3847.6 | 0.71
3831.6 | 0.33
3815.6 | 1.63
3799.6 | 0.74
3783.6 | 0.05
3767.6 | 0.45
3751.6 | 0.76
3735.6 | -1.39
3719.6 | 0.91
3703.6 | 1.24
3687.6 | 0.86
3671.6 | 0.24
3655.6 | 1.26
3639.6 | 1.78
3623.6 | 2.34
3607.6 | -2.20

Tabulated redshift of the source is 0.15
